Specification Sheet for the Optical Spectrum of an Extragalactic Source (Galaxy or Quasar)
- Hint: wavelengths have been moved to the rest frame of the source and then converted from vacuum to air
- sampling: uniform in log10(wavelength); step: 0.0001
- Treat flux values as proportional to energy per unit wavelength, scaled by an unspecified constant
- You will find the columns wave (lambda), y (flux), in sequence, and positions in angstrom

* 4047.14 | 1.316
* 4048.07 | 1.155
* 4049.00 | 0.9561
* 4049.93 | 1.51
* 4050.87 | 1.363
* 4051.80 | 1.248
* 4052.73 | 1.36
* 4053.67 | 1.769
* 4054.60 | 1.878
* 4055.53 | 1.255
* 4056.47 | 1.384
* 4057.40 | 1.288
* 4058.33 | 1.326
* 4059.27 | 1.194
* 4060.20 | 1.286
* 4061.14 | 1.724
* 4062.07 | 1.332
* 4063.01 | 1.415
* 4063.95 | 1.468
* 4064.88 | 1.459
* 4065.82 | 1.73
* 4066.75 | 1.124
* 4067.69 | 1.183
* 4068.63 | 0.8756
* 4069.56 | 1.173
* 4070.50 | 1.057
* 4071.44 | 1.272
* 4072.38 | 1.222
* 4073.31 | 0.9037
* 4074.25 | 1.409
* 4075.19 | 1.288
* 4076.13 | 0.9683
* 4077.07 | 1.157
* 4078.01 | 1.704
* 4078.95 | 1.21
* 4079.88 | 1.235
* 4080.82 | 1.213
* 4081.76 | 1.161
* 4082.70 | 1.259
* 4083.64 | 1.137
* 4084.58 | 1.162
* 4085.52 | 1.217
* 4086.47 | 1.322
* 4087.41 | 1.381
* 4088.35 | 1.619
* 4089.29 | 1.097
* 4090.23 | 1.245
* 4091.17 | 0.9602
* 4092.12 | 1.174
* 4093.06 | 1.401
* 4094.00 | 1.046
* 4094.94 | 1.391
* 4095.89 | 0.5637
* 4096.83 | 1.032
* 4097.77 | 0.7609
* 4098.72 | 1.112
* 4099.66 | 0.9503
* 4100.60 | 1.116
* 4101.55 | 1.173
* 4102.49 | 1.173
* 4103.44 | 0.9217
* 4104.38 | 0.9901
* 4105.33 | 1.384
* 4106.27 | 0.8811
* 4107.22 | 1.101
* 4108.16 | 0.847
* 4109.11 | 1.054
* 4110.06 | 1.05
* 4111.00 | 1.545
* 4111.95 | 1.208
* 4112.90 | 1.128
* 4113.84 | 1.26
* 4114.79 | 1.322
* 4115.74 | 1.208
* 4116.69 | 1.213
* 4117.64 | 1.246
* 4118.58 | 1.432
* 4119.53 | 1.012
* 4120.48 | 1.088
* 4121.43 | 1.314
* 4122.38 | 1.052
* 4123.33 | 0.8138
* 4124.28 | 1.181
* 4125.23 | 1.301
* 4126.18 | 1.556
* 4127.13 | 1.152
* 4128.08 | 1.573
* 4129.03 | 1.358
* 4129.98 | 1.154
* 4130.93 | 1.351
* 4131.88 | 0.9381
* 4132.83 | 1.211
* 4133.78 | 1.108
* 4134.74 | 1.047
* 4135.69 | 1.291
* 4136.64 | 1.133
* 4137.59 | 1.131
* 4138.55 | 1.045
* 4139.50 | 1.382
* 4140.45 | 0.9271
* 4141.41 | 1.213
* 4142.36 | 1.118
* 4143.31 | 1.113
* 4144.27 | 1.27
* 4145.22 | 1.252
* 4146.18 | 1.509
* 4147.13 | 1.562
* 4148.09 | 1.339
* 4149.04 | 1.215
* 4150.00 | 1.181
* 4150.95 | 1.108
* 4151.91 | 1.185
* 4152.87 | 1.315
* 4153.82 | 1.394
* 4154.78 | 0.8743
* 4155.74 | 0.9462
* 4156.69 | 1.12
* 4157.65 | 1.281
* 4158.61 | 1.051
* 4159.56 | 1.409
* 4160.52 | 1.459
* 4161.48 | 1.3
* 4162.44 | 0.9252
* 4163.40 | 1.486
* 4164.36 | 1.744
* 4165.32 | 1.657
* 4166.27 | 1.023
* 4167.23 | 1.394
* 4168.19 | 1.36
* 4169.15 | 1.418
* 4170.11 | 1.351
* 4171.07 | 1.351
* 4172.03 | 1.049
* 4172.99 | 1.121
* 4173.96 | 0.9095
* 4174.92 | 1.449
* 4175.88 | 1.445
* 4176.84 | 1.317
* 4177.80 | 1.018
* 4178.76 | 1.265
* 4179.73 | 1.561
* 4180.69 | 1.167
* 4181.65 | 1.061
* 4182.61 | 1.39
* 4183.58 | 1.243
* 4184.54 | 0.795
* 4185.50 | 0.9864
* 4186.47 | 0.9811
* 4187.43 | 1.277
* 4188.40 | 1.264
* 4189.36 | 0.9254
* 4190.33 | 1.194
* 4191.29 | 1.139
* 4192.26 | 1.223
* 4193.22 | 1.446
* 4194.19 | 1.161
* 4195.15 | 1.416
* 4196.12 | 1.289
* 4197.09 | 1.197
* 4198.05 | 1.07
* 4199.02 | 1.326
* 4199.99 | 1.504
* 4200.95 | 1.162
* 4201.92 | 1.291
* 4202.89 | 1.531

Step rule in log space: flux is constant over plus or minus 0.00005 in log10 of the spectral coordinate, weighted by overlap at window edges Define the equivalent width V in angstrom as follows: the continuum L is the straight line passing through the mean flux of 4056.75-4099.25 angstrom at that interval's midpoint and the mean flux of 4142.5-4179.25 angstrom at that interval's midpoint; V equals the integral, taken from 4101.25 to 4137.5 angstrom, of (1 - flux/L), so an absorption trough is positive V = 2.0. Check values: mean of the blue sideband 1.23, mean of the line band 1.18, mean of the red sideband 1.27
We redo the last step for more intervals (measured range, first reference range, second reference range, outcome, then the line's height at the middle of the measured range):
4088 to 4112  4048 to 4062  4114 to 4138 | 3.21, 1.27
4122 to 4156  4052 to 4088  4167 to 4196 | 1.30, 1.25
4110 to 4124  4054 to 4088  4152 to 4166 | 0.95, 1.28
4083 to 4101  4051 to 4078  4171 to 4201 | 2.12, 1.29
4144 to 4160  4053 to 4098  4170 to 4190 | -0.40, 1.2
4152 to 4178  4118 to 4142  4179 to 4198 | -1.63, 1.19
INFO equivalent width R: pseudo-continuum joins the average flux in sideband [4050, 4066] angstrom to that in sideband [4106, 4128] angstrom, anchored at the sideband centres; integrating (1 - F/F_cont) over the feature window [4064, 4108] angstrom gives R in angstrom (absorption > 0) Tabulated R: 4.83 angstrom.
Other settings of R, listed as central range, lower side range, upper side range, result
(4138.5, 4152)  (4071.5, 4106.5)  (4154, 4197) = -0.29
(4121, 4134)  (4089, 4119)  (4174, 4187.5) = -0.83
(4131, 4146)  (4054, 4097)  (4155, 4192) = 1.00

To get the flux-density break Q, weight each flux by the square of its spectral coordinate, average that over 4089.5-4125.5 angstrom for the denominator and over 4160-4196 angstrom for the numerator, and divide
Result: 1.15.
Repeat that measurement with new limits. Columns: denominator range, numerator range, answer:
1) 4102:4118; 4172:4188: 1.06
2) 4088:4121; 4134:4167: 1.12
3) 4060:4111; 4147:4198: 1.09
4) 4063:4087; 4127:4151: 1.02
